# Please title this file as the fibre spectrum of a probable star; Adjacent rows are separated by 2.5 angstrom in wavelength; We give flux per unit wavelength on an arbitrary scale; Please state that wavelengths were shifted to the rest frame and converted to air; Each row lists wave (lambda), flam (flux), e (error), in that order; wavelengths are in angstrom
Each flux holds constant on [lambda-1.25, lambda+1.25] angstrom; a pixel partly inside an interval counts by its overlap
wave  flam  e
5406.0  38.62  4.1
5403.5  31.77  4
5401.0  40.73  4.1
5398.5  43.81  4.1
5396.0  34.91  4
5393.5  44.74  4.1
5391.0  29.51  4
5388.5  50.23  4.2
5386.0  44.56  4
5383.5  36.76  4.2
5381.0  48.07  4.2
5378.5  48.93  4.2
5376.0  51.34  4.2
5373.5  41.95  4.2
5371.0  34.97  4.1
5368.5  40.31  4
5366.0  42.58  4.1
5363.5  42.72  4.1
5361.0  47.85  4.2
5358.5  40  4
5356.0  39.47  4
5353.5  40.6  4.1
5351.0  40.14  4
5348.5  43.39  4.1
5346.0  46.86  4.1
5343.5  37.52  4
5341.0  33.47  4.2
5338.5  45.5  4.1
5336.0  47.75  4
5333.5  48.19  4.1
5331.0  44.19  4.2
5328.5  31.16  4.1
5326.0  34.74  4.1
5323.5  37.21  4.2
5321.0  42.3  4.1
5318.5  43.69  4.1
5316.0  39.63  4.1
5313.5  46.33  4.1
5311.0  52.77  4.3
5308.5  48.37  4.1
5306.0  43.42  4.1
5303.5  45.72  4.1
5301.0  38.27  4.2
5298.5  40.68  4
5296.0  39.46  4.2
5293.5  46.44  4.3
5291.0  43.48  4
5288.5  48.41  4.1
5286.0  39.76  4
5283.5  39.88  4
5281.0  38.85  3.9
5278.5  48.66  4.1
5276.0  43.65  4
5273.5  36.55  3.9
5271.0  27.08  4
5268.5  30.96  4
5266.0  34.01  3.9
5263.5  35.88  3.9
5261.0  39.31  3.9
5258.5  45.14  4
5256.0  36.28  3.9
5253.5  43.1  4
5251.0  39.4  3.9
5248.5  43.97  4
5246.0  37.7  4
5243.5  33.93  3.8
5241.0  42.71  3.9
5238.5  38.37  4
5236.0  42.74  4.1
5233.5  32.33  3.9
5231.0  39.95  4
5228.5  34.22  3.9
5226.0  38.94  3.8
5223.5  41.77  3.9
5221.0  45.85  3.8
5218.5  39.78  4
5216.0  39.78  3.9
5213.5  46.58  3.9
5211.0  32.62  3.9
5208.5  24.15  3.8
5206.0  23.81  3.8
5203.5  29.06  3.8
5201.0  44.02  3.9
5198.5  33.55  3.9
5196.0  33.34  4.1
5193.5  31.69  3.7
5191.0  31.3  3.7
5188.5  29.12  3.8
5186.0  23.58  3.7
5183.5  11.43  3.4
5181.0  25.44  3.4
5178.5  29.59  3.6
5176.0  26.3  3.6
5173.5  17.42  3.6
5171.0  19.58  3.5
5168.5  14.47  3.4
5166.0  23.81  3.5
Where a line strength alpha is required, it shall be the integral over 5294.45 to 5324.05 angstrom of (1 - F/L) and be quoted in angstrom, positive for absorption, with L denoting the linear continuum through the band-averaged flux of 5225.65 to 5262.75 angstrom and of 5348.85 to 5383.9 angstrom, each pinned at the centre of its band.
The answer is -1.6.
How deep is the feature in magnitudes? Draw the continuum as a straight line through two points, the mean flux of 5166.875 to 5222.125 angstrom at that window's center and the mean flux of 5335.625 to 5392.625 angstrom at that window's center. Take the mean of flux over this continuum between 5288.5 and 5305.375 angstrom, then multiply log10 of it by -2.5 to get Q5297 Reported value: -0.152 mag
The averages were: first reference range 29.6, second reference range 42.3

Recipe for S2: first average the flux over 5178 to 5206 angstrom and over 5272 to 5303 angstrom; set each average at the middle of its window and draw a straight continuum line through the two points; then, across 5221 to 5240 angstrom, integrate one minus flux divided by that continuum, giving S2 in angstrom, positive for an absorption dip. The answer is -2.6 angstrom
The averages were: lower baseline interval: 29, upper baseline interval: 42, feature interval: 38.9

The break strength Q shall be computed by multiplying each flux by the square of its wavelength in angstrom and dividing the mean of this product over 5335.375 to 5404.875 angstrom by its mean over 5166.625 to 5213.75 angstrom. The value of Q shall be 1.64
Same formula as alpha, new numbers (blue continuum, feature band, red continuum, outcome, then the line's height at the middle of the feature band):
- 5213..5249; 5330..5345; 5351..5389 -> -0.2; 42.3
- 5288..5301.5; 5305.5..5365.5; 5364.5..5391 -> 0.9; 43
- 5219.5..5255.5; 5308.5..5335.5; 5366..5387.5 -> -0.4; 41.9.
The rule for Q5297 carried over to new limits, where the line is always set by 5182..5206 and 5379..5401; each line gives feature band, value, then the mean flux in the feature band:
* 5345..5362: -0.08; 42.5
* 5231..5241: -0.21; 38.7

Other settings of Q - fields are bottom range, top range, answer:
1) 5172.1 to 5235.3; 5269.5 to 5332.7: 1.34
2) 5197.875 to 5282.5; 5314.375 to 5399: 1.15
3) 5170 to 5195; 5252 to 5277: 1.55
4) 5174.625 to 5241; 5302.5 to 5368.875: 1.33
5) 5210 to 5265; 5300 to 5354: 1.11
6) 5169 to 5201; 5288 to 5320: 1.75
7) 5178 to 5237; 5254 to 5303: 1.22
